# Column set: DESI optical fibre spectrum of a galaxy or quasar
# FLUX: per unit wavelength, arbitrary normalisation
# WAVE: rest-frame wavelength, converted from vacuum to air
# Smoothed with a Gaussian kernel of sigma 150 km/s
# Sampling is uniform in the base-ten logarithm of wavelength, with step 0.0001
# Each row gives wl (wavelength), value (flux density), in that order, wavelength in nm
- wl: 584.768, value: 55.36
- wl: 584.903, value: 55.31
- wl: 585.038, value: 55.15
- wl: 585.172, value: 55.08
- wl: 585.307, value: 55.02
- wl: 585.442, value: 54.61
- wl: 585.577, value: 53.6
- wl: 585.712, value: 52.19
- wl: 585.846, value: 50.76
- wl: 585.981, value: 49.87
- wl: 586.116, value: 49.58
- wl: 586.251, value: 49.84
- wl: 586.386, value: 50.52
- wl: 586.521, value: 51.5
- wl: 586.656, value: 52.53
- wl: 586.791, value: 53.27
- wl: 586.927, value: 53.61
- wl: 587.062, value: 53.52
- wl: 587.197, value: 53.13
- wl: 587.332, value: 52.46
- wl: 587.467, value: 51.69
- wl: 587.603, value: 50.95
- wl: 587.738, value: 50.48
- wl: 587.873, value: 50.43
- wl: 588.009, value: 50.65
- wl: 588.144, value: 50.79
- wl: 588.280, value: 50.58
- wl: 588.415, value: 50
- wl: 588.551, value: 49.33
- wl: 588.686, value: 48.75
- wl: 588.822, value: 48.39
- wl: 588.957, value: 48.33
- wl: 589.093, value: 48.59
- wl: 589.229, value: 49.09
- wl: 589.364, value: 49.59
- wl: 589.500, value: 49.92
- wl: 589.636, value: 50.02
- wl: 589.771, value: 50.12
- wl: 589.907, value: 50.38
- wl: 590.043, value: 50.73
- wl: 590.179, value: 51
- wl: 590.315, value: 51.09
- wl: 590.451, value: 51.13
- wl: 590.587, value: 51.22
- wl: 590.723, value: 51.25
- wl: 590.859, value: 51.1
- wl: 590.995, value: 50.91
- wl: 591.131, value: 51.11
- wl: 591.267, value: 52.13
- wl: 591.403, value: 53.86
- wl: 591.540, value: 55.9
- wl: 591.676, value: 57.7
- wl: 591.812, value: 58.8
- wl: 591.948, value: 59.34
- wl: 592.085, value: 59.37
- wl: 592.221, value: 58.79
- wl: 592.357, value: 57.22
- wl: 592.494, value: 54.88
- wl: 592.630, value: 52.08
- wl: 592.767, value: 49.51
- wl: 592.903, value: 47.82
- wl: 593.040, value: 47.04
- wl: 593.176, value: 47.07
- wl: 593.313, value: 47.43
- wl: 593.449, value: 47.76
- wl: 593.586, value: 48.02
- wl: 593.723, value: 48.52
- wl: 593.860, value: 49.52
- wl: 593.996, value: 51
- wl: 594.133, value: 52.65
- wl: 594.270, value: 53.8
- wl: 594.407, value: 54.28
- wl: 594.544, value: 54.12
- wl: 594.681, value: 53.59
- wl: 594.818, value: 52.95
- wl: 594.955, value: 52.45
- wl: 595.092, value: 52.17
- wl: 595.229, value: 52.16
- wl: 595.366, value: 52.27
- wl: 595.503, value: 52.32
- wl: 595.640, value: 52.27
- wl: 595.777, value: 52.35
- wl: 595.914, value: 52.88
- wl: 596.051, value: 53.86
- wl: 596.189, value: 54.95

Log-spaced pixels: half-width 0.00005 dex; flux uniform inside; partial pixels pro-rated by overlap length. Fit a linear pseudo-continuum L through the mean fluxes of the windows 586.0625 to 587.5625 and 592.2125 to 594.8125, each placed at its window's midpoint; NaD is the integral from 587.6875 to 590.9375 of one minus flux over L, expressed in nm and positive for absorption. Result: 0.10 nm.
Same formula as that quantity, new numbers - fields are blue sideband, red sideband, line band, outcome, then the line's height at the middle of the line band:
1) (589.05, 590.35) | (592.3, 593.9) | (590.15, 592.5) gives -0.21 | 49.9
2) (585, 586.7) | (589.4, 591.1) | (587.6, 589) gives 0.04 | 51.4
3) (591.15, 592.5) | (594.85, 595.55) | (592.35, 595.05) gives 0.16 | 54.3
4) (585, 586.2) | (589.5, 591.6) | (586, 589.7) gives 0.11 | 52.2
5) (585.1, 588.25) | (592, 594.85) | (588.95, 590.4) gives 0.05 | 51.9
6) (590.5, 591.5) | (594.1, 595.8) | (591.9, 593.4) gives -0.01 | 52.2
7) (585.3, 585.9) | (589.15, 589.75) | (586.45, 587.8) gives -0.01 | 51.8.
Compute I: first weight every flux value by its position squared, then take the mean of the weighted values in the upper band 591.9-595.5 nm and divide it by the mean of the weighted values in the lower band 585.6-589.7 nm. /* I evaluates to 1.05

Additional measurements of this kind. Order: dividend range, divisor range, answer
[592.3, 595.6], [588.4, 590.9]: 1.04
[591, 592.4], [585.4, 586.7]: 1.11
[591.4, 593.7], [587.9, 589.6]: 1.08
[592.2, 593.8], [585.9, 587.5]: 0.99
